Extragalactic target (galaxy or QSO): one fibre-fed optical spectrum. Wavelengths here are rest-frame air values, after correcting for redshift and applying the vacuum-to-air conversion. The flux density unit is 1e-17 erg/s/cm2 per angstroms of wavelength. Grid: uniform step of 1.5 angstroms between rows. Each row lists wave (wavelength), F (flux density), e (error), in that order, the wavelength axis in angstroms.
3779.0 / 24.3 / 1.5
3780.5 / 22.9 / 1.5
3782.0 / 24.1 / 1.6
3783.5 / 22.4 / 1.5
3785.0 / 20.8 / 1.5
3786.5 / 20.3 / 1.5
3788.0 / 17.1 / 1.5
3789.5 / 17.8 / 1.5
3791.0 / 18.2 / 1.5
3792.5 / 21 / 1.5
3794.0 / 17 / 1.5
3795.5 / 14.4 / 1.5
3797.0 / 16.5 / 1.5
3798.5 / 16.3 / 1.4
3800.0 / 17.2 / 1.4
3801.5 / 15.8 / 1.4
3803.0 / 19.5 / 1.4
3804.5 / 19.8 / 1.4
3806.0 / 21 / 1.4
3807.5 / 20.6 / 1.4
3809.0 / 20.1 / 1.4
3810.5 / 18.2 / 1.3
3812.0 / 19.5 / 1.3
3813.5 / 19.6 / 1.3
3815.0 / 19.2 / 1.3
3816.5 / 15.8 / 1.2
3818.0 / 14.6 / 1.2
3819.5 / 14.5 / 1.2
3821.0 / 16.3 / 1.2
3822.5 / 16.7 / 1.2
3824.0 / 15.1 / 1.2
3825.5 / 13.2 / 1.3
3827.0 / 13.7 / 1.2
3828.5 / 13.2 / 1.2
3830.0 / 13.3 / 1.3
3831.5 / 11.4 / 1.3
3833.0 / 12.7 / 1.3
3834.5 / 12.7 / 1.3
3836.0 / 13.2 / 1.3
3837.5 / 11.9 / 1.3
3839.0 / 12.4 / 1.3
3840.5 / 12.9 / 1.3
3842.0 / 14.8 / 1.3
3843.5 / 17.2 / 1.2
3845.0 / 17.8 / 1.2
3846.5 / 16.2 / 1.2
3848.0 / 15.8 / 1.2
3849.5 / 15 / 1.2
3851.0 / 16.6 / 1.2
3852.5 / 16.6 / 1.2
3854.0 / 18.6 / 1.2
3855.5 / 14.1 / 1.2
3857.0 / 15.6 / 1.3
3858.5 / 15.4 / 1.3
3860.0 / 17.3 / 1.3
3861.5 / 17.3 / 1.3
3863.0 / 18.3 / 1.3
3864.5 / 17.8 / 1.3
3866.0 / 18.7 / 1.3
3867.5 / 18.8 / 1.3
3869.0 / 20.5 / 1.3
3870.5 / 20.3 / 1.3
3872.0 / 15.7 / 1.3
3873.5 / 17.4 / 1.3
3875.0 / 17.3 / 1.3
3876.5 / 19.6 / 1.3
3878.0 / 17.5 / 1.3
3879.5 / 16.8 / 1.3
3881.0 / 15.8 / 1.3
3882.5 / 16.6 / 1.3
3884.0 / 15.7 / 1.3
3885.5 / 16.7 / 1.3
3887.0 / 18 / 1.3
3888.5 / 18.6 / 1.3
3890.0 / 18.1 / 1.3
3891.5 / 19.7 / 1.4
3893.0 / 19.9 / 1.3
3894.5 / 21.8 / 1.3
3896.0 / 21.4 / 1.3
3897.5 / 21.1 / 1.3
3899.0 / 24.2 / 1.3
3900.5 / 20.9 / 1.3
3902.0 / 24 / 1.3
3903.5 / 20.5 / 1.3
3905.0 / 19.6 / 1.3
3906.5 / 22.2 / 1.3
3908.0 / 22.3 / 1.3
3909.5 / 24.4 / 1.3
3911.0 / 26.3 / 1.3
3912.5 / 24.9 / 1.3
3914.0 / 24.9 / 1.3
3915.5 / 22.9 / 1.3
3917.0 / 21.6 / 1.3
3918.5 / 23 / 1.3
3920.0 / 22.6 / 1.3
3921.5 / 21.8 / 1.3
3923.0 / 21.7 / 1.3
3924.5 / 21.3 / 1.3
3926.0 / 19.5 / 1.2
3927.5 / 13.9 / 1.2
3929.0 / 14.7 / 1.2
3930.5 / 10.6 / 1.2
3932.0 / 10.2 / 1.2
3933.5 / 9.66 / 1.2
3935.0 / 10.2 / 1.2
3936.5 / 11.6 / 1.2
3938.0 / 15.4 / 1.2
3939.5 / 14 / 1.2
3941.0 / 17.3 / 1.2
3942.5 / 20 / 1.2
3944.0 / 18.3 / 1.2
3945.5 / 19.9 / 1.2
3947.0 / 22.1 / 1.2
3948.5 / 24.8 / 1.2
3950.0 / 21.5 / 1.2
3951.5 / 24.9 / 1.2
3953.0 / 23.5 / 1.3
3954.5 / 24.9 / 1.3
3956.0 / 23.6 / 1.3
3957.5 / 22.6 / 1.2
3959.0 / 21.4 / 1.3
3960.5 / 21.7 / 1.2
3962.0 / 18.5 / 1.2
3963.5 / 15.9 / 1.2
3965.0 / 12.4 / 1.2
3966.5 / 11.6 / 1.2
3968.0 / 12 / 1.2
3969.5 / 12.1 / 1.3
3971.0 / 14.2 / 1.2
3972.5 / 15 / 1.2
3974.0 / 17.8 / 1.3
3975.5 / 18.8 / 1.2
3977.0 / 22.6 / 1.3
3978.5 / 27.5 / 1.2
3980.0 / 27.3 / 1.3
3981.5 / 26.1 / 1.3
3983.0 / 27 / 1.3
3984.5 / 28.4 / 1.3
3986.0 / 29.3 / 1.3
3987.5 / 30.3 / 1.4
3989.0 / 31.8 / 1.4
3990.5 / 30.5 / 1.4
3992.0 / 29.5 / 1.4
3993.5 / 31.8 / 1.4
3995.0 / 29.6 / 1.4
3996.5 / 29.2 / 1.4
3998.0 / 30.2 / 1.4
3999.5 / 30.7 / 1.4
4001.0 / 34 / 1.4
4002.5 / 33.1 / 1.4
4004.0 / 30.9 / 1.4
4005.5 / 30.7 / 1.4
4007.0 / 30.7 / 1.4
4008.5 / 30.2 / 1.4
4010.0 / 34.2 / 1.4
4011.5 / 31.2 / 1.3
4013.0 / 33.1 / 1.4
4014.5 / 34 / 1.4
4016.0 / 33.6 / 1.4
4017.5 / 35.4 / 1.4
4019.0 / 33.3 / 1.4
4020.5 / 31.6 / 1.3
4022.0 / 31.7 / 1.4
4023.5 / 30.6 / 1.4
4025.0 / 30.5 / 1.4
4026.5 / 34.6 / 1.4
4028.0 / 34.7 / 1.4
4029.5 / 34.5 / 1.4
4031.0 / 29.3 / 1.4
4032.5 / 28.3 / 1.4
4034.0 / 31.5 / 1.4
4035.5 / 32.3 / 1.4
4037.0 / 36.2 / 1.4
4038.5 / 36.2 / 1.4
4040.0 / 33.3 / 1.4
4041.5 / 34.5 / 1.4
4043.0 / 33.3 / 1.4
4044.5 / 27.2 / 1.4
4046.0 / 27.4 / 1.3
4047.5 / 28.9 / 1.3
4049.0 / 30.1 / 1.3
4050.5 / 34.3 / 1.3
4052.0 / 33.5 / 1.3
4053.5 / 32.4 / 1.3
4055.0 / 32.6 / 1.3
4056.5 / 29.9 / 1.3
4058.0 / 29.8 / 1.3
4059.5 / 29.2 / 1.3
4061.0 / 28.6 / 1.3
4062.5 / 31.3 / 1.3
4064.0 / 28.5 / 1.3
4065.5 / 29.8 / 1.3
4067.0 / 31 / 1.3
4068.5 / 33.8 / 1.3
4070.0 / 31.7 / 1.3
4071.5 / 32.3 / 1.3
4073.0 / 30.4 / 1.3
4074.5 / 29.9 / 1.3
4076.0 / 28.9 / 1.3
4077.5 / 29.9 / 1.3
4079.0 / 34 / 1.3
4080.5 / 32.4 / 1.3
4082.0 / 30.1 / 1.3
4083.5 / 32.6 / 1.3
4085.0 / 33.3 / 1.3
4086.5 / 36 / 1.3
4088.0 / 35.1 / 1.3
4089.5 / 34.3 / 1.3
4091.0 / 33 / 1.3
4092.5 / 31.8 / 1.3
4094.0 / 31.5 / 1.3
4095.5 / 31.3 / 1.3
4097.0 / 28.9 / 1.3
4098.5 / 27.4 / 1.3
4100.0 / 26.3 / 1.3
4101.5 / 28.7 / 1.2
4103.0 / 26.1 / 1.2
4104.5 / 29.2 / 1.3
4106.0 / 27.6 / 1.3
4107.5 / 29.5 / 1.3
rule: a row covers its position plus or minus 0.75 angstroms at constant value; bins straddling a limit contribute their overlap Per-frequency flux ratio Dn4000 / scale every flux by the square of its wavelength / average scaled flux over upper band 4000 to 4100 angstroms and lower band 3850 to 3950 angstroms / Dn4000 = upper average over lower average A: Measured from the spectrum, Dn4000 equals 1.8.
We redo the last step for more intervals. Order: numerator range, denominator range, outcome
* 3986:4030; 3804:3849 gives 2.22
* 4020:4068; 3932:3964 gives 1.74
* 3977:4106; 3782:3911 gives 1.94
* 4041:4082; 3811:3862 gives 2.26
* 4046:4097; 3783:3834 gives 2.11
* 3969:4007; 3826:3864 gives 1.94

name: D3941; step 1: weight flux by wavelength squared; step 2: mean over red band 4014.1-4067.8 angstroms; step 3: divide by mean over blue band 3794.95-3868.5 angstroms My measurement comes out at 2.2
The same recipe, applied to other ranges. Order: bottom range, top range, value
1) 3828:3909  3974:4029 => 1.86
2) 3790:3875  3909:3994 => 1.34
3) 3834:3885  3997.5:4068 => 2.11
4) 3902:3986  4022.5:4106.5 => 1.68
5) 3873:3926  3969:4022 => 1.46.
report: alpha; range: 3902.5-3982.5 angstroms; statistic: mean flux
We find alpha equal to 19.4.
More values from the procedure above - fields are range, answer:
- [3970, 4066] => 30.1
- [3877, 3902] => 19.1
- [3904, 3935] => 19.7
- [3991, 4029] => 32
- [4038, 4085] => 31.2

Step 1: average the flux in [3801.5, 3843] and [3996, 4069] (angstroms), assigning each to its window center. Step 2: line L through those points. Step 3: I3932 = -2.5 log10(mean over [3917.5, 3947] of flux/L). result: 0.39 mag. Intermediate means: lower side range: 15.8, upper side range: 31.8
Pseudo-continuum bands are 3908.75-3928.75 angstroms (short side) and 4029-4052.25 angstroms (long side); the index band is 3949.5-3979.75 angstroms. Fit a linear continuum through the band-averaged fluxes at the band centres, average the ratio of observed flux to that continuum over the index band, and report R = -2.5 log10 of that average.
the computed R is 0.31 mag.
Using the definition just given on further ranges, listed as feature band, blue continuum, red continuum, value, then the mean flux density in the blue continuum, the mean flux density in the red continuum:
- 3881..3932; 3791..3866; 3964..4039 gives 0.07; 16.2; 28.4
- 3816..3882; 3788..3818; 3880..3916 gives 0.23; 18.2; 20.8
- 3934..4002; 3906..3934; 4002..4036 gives 0.18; 20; 32.2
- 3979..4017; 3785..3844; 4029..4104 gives -0.13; 16.3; 31.3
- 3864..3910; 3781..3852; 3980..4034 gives 0.14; 16.7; 31.2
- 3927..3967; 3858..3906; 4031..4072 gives 0.32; 18.8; 31.4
